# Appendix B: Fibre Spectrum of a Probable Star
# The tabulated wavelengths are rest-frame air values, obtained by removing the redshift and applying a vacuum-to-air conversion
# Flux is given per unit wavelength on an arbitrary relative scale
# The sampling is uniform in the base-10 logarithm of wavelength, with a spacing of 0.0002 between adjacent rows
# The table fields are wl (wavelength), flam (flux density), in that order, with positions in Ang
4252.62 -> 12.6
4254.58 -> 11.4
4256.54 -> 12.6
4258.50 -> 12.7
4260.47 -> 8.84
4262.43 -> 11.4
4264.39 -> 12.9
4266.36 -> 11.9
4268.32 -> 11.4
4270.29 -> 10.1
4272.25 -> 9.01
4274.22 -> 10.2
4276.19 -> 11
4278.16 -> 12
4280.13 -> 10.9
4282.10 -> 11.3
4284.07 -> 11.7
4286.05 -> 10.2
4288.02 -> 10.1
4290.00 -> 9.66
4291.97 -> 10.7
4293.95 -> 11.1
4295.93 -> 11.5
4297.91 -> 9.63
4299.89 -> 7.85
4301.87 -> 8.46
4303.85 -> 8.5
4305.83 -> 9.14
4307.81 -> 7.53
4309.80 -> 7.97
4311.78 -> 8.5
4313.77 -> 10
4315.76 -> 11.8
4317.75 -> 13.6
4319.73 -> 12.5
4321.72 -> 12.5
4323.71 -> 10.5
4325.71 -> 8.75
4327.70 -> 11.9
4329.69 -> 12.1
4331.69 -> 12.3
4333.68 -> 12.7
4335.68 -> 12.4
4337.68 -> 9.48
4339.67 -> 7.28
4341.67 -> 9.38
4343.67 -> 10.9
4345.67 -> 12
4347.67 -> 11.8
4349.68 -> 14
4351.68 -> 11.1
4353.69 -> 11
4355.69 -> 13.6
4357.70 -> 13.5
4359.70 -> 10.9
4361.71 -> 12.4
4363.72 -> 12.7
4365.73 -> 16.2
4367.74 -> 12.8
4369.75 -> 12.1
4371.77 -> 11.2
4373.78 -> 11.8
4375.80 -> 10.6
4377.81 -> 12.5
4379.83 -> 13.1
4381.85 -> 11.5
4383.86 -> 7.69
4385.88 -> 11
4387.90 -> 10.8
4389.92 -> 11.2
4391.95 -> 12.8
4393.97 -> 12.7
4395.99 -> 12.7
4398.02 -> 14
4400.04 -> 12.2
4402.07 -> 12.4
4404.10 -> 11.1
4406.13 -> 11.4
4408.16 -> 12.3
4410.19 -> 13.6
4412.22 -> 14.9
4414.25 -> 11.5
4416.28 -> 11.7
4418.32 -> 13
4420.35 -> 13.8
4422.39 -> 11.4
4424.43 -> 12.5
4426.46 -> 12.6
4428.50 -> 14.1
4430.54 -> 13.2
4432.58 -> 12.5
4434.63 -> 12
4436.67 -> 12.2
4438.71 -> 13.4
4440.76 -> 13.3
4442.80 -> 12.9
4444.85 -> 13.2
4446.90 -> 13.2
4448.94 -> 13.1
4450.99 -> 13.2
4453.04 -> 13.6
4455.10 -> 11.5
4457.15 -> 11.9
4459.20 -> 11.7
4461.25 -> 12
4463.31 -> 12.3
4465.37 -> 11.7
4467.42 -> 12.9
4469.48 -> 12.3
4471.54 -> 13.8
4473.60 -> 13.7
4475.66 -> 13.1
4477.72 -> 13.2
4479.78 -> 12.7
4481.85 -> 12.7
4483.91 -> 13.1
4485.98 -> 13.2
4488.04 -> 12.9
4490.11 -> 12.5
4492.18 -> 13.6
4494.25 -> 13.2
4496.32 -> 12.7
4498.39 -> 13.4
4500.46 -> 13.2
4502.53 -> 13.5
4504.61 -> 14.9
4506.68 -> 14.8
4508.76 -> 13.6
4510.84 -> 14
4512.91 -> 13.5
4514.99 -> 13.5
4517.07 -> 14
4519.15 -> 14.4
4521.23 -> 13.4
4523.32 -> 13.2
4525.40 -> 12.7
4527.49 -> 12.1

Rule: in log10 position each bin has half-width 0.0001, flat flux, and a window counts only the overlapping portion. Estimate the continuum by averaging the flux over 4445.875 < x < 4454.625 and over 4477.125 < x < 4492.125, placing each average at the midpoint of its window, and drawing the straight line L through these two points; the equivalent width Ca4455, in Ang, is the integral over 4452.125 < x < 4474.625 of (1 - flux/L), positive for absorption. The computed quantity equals 1.0 Ang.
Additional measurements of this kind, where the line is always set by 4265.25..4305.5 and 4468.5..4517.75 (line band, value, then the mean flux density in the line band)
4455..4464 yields 0.7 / 11.9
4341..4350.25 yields -0.3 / 11.6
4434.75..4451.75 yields -0.5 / 13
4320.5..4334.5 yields -0.7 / 11.5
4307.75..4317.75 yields 0.9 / 9.75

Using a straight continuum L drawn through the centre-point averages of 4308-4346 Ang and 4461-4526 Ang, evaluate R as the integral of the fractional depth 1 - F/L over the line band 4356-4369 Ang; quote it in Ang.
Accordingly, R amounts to -2.0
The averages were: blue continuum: 10.8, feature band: 13.1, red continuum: 13.3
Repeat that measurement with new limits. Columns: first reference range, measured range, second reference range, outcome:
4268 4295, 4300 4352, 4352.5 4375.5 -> 4.7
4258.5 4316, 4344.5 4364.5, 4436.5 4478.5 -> -1.9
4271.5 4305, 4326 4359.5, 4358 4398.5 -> -0.6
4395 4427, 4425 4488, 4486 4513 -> 1.2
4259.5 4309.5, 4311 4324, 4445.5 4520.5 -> -0.9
